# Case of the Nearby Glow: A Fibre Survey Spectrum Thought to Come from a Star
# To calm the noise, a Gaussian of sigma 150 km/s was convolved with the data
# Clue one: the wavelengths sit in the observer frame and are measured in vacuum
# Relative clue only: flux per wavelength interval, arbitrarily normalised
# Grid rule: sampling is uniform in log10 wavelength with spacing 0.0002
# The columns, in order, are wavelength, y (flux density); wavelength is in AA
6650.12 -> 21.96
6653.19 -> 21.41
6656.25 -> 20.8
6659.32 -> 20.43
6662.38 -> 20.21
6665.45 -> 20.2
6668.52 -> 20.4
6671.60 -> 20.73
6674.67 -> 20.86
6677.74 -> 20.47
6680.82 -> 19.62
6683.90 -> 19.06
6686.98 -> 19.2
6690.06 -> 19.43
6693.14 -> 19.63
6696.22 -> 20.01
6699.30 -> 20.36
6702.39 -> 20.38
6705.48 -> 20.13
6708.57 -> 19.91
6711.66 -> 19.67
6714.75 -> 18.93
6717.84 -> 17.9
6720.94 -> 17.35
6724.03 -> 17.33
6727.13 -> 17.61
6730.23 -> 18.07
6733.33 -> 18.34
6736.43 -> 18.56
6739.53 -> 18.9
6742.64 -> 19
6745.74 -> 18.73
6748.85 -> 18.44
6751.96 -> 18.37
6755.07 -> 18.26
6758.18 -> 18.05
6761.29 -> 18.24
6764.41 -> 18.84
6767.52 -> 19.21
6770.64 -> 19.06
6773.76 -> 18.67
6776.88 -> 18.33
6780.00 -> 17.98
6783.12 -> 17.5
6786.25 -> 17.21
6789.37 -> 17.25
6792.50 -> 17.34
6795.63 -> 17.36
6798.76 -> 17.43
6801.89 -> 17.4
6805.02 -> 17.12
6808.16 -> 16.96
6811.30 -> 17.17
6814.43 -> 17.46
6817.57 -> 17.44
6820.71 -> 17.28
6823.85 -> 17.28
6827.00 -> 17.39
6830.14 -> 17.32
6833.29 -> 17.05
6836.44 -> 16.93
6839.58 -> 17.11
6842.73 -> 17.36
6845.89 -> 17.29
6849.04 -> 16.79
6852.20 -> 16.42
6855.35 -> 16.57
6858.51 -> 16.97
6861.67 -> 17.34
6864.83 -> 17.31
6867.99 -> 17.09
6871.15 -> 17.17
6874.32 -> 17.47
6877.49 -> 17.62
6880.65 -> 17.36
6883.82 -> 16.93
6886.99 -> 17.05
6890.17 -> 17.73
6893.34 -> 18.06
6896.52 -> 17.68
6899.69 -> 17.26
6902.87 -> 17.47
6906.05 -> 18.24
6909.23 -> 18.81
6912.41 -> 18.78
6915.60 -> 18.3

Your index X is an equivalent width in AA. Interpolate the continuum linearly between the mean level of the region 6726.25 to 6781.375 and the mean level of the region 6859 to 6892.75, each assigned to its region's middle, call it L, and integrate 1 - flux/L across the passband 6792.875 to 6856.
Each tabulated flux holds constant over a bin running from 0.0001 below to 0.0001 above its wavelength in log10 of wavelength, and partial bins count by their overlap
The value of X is 2.3 AA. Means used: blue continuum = 18.5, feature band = 17.2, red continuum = 17.3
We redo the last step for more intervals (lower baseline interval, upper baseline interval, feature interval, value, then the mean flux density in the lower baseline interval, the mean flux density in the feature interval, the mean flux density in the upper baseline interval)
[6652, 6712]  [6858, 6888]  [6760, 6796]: 1.1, 20.1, 18.1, 17.2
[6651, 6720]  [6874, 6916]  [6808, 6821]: 0.9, 20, 17.3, 17.8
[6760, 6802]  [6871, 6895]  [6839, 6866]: 0.9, 18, 17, 17.4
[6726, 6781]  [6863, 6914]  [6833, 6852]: 0.9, 18.5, 17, 17.6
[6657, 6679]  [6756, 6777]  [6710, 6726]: 1.1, 20.5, 18.2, 18.6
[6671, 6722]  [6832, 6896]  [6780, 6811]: 1.5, 19.6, 17.3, 17.2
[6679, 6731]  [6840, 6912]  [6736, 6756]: 0.1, 19.1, 18.6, 17.4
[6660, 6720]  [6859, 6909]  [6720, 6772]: 2.1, 19.8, 18.4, 17.5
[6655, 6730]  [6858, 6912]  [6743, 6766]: 0.6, 19.6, 18.5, 17.5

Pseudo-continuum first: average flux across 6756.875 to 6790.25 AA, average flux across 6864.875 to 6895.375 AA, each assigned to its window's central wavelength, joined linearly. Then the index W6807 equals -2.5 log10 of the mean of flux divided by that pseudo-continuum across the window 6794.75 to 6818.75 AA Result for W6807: 0.04 mag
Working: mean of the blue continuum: 18.2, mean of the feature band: 17.3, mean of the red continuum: 17.4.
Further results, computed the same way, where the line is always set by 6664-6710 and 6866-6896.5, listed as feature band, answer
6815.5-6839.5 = 0.05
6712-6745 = 0.07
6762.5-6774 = 0.00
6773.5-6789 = 0.05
